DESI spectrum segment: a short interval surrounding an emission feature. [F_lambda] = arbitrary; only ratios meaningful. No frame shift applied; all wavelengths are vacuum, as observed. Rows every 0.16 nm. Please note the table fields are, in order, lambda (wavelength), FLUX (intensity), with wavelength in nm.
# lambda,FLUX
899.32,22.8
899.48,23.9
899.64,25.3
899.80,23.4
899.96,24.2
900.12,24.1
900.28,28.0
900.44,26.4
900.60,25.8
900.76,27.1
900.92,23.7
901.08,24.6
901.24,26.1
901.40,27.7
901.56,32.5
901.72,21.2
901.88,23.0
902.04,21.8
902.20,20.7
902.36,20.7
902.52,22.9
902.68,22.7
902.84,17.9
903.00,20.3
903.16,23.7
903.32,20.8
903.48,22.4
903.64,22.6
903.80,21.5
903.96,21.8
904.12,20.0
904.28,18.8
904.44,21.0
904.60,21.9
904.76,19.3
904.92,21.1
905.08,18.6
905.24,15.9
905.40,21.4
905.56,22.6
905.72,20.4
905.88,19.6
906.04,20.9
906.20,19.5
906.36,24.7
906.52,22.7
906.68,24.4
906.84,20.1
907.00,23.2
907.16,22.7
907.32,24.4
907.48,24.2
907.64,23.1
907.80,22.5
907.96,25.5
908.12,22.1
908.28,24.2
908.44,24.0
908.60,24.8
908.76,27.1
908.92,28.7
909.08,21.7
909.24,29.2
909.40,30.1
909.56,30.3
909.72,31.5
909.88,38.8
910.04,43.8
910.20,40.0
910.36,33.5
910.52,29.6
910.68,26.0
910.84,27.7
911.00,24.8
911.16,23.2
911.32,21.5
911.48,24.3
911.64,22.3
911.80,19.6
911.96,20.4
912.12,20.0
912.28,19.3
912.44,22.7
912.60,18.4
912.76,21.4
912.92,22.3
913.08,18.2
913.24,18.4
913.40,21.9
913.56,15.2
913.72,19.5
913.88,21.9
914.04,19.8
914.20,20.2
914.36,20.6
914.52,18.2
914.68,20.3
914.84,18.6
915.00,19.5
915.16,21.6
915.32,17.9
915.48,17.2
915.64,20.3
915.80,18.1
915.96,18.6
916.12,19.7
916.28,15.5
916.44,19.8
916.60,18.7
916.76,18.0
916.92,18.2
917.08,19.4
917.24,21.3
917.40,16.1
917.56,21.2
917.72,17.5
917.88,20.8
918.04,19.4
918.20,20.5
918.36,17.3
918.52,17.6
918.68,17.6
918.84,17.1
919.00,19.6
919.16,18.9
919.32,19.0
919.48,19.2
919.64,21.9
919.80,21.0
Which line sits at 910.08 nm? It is [O III] 5007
